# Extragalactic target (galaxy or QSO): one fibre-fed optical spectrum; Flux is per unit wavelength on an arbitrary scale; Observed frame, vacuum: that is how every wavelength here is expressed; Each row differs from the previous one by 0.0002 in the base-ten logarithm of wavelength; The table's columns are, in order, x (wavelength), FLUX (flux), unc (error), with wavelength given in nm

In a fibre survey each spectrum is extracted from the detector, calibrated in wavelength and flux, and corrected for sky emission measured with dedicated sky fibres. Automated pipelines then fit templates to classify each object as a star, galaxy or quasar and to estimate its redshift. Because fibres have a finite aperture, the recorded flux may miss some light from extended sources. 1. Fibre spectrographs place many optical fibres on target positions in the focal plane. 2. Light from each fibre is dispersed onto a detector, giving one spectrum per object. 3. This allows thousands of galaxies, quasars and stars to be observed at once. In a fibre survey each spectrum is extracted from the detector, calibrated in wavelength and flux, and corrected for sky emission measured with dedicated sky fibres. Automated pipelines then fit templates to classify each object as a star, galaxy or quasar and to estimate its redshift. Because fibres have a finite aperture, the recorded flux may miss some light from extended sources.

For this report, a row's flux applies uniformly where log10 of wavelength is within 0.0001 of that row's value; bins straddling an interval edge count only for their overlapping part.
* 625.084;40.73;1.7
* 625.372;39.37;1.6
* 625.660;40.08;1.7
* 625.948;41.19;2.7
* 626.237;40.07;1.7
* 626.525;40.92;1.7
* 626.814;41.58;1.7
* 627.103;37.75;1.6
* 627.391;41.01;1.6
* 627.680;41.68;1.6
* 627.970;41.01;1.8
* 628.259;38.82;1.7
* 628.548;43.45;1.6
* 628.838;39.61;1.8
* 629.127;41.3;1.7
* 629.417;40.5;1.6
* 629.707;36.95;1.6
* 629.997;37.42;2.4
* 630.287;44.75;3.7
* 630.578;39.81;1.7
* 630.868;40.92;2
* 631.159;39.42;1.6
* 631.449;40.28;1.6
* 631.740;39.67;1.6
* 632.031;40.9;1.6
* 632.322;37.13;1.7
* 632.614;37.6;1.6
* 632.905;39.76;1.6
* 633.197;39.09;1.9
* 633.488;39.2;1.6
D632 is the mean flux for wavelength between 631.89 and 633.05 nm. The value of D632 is 38.8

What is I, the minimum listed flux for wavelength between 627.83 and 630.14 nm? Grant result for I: 36.95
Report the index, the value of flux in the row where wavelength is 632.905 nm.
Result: 39.76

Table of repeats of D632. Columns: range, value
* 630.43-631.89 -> 40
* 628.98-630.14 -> 39.1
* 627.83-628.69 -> 41.1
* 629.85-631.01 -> 40.7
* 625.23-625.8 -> 39.7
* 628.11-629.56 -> 40.8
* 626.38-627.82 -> 40.6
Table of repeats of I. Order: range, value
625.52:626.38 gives 40.07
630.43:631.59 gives 39.42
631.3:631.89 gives 39.67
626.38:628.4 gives 37.75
